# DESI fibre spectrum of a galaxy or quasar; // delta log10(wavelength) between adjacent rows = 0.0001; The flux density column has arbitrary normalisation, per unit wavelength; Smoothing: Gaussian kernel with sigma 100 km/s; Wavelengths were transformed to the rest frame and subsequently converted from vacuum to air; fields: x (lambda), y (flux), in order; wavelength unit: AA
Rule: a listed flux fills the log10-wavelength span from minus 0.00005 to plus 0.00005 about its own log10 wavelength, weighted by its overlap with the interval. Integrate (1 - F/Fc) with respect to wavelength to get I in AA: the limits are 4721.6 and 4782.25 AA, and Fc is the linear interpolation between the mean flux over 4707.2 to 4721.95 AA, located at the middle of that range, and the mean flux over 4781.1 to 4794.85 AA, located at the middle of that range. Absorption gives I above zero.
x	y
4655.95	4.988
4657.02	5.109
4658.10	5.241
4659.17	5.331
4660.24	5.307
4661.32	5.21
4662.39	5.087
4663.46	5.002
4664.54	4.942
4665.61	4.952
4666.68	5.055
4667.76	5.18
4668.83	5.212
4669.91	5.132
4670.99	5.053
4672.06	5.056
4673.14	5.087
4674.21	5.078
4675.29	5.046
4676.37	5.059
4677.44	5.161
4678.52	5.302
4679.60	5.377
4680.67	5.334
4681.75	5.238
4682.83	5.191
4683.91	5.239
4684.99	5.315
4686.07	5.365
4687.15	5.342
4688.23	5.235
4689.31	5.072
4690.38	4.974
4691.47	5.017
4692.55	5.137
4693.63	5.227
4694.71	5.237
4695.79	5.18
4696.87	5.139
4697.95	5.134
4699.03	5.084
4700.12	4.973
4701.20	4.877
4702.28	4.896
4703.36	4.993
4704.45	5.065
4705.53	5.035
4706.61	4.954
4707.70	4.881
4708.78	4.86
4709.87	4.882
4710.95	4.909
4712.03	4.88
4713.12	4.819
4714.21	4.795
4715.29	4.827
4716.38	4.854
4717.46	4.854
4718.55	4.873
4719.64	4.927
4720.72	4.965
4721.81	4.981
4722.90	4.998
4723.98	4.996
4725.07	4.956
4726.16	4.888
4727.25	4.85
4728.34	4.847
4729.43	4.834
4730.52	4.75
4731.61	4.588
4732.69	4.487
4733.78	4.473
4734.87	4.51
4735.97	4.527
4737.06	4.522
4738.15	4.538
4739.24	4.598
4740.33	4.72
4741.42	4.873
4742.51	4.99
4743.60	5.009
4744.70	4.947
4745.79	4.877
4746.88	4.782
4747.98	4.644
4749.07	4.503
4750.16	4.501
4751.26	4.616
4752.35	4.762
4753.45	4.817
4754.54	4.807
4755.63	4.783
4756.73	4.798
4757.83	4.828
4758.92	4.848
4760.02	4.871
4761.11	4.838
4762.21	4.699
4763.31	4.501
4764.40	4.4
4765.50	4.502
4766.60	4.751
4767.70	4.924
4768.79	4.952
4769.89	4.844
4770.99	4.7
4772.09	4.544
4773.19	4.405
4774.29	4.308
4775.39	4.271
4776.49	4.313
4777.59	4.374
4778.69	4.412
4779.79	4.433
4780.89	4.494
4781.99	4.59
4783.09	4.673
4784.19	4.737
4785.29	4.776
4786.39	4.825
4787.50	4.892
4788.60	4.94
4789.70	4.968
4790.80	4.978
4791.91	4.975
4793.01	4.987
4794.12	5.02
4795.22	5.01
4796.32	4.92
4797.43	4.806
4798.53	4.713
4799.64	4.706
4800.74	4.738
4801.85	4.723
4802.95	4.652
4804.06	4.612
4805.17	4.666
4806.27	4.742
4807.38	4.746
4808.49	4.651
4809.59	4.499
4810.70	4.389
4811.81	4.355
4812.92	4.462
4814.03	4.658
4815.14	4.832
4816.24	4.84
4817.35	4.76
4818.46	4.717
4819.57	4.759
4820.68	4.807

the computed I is 2.2 AA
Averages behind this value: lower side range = 4.88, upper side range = 4.86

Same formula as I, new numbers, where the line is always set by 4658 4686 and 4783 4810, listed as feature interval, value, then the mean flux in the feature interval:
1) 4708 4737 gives 1.21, 4.81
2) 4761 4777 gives 0.96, 4.59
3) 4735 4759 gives 1.03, 4.73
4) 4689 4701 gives -0.01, 5.1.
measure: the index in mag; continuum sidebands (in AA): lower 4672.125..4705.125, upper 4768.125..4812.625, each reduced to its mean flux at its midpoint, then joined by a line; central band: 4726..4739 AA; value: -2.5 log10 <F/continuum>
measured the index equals 0.07 mag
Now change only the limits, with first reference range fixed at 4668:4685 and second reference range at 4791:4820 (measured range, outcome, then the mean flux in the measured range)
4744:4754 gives 0.05 mag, 4.72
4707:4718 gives 0.04 mag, 4.86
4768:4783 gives 0.07 mag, 4.52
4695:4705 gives 0.01 mag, 5.04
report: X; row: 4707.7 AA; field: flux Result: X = 4.881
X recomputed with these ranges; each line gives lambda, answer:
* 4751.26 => 4.616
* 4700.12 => 4.973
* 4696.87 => 5.139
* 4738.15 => 4.538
